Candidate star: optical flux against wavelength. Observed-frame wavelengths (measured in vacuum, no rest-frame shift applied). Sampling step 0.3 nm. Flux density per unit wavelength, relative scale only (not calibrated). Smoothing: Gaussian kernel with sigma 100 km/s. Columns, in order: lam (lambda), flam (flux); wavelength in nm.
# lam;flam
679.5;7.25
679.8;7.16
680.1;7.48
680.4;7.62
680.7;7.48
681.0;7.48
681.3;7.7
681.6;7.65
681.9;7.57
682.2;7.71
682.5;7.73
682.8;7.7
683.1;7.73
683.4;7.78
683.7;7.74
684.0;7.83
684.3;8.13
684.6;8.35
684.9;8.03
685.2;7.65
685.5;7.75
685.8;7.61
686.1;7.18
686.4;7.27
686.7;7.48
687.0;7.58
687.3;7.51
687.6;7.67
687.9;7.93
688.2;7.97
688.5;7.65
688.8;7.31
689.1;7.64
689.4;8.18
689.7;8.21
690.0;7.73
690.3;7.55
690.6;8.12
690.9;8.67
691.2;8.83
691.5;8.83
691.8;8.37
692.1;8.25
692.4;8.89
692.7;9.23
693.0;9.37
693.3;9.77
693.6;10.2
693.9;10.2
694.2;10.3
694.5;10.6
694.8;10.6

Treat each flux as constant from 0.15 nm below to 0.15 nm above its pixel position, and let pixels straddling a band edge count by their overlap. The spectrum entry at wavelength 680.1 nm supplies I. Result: 7.48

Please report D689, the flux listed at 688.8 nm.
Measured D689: 7.31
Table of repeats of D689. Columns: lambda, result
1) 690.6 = 8.12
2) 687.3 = 7.51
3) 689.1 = 7.64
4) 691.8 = 8.37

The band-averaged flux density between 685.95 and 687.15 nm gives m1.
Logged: 7.38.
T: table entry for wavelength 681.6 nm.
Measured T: 7.65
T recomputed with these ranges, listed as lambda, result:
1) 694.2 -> 10.3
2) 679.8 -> 7.16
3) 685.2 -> 7.65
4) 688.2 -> 7.97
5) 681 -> 7.48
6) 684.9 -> 8.03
